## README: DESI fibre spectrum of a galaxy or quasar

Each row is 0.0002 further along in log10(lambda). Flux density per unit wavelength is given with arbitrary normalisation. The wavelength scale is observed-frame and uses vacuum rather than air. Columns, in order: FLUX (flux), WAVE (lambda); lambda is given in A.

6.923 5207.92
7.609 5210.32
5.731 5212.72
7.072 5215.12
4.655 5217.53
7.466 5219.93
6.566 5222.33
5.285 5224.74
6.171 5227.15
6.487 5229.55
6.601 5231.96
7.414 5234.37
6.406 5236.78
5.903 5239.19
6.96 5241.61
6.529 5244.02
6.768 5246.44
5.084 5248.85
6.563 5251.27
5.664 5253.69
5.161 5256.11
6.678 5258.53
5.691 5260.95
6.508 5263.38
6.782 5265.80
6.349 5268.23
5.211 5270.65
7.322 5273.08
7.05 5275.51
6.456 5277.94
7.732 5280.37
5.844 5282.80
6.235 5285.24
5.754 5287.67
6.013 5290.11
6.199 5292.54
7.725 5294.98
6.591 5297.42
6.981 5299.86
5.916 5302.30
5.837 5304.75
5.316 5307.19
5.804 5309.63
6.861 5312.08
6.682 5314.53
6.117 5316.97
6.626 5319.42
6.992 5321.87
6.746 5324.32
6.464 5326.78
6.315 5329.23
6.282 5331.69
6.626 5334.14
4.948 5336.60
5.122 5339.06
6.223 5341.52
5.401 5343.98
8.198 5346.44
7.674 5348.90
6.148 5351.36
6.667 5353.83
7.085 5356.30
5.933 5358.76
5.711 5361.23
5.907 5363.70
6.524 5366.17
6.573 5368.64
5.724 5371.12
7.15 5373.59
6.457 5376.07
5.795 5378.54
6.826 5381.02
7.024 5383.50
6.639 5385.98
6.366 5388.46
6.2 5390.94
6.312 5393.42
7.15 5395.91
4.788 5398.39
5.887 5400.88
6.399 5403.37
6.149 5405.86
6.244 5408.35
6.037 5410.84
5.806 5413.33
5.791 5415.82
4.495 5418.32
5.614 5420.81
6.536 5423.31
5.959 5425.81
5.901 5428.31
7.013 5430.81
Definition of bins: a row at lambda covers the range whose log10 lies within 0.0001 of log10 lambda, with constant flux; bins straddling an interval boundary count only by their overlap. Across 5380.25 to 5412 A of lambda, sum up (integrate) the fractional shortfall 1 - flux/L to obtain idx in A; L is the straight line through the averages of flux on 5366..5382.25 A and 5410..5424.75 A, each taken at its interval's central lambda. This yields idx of -1.2 A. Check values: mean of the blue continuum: 6.43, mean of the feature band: 6.3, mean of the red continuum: 5.71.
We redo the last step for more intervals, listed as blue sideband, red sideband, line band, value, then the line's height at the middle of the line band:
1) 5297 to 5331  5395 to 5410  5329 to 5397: -2.0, 6.21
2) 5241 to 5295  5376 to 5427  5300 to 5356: -1.0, 6.23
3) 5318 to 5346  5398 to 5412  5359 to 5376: -0.4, 6.1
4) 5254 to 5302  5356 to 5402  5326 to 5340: 0.9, 6.35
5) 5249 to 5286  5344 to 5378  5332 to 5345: 1.5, 6.48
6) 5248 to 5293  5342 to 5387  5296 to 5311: 0.5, 6.34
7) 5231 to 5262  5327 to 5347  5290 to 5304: -1.0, 6.17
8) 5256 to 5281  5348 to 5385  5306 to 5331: 0.3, 6.47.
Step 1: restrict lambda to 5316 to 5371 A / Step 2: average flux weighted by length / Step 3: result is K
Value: 6.36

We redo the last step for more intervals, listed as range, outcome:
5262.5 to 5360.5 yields 6.41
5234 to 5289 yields 6.33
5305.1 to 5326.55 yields 6.37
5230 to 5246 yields 6.63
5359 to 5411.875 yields 6.27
